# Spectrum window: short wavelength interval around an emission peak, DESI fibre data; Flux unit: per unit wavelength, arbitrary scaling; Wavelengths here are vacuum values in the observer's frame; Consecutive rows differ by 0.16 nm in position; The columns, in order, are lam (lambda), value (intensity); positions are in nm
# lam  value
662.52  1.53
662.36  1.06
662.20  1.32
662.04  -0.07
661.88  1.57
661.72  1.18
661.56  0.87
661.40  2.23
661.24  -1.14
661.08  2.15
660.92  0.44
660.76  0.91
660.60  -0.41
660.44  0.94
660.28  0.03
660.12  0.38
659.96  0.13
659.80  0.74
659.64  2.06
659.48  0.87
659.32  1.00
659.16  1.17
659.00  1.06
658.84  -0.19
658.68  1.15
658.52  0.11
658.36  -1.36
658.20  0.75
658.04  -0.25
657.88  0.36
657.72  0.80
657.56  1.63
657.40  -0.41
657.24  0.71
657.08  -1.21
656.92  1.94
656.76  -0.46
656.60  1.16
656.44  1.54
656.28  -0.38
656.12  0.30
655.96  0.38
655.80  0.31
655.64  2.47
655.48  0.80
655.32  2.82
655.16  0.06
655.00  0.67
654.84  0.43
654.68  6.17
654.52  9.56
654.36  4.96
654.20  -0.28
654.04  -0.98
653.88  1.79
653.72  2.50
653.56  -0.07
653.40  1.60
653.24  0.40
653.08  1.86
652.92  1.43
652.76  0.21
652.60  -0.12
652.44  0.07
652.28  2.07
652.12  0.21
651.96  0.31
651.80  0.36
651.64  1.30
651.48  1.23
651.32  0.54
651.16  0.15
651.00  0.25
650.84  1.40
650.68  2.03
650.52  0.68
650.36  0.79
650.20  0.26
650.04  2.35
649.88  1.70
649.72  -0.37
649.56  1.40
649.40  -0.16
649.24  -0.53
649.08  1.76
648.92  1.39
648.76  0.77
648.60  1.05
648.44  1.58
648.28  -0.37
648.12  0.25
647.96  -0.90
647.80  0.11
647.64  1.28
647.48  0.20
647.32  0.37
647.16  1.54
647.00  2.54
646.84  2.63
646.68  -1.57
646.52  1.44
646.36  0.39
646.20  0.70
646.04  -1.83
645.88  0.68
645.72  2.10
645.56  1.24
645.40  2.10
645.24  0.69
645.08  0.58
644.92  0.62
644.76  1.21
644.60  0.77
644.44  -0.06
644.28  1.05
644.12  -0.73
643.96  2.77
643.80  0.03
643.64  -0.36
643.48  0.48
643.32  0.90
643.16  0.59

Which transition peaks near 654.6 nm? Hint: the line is Hbeta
